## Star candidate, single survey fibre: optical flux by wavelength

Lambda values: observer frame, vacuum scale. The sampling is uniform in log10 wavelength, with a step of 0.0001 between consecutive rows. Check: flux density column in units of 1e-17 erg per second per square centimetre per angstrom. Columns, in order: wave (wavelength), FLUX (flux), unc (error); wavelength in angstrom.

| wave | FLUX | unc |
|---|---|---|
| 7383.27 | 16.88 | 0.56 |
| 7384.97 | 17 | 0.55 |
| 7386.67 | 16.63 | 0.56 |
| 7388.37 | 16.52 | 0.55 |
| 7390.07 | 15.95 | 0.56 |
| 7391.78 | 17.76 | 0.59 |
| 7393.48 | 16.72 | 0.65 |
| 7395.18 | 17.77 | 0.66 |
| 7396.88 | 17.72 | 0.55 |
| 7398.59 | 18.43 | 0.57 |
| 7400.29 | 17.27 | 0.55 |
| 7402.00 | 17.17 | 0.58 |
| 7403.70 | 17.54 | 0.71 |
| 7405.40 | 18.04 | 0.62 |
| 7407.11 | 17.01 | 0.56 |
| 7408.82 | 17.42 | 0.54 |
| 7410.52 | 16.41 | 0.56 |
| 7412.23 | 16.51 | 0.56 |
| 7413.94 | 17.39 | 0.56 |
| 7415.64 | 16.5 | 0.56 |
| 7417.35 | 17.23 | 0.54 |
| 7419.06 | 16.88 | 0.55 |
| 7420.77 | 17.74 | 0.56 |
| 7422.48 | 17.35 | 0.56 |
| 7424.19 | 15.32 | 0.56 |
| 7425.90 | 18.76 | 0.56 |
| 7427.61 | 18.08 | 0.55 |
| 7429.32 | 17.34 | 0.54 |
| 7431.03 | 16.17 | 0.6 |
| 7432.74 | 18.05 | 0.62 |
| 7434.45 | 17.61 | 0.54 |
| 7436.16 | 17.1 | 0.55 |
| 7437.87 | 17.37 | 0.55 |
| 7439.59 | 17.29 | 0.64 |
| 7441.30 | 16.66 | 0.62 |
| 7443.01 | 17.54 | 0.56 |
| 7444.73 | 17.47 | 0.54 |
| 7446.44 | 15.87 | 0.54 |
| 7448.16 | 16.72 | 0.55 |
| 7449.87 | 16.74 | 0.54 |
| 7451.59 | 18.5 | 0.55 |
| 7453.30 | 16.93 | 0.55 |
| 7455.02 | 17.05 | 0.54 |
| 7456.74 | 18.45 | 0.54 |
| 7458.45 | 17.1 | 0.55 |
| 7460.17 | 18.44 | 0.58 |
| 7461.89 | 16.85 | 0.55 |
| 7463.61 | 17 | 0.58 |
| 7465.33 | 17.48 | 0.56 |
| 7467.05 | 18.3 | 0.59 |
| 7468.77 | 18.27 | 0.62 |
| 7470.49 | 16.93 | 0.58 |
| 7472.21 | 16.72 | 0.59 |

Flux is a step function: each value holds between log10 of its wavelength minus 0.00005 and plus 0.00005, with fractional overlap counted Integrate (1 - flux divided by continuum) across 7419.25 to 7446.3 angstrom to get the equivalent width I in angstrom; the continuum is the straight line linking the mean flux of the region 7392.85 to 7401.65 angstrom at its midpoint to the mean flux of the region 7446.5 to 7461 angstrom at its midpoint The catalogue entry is 0.3 angstrom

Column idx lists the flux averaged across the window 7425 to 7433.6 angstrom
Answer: 17.7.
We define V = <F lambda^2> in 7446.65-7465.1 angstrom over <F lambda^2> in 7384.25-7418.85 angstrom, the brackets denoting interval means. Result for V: 1.03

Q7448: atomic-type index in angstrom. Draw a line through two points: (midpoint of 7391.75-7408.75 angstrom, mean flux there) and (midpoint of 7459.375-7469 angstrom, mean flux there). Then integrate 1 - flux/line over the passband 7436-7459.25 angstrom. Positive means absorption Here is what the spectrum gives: 0.57 angstrom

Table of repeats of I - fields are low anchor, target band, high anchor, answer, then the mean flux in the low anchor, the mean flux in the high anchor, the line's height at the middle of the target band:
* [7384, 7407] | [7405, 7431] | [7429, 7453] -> 0.1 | 17.3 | 17.2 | 17.2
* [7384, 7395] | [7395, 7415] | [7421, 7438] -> -0.4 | 16.8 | 17.3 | 17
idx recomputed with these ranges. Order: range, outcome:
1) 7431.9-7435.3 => 17.8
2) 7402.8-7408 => 17.5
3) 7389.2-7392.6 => 16.8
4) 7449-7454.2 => 17.4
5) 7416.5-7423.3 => 17.3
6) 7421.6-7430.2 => 17.4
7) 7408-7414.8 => 16.9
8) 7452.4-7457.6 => 17.5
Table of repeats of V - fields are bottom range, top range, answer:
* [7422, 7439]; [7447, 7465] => 1.01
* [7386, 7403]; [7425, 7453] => 1.02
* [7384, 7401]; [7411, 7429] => 1.01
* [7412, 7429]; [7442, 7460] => 1.01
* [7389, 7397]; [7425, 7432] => 1.04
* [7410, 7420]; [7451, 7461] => 1.06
